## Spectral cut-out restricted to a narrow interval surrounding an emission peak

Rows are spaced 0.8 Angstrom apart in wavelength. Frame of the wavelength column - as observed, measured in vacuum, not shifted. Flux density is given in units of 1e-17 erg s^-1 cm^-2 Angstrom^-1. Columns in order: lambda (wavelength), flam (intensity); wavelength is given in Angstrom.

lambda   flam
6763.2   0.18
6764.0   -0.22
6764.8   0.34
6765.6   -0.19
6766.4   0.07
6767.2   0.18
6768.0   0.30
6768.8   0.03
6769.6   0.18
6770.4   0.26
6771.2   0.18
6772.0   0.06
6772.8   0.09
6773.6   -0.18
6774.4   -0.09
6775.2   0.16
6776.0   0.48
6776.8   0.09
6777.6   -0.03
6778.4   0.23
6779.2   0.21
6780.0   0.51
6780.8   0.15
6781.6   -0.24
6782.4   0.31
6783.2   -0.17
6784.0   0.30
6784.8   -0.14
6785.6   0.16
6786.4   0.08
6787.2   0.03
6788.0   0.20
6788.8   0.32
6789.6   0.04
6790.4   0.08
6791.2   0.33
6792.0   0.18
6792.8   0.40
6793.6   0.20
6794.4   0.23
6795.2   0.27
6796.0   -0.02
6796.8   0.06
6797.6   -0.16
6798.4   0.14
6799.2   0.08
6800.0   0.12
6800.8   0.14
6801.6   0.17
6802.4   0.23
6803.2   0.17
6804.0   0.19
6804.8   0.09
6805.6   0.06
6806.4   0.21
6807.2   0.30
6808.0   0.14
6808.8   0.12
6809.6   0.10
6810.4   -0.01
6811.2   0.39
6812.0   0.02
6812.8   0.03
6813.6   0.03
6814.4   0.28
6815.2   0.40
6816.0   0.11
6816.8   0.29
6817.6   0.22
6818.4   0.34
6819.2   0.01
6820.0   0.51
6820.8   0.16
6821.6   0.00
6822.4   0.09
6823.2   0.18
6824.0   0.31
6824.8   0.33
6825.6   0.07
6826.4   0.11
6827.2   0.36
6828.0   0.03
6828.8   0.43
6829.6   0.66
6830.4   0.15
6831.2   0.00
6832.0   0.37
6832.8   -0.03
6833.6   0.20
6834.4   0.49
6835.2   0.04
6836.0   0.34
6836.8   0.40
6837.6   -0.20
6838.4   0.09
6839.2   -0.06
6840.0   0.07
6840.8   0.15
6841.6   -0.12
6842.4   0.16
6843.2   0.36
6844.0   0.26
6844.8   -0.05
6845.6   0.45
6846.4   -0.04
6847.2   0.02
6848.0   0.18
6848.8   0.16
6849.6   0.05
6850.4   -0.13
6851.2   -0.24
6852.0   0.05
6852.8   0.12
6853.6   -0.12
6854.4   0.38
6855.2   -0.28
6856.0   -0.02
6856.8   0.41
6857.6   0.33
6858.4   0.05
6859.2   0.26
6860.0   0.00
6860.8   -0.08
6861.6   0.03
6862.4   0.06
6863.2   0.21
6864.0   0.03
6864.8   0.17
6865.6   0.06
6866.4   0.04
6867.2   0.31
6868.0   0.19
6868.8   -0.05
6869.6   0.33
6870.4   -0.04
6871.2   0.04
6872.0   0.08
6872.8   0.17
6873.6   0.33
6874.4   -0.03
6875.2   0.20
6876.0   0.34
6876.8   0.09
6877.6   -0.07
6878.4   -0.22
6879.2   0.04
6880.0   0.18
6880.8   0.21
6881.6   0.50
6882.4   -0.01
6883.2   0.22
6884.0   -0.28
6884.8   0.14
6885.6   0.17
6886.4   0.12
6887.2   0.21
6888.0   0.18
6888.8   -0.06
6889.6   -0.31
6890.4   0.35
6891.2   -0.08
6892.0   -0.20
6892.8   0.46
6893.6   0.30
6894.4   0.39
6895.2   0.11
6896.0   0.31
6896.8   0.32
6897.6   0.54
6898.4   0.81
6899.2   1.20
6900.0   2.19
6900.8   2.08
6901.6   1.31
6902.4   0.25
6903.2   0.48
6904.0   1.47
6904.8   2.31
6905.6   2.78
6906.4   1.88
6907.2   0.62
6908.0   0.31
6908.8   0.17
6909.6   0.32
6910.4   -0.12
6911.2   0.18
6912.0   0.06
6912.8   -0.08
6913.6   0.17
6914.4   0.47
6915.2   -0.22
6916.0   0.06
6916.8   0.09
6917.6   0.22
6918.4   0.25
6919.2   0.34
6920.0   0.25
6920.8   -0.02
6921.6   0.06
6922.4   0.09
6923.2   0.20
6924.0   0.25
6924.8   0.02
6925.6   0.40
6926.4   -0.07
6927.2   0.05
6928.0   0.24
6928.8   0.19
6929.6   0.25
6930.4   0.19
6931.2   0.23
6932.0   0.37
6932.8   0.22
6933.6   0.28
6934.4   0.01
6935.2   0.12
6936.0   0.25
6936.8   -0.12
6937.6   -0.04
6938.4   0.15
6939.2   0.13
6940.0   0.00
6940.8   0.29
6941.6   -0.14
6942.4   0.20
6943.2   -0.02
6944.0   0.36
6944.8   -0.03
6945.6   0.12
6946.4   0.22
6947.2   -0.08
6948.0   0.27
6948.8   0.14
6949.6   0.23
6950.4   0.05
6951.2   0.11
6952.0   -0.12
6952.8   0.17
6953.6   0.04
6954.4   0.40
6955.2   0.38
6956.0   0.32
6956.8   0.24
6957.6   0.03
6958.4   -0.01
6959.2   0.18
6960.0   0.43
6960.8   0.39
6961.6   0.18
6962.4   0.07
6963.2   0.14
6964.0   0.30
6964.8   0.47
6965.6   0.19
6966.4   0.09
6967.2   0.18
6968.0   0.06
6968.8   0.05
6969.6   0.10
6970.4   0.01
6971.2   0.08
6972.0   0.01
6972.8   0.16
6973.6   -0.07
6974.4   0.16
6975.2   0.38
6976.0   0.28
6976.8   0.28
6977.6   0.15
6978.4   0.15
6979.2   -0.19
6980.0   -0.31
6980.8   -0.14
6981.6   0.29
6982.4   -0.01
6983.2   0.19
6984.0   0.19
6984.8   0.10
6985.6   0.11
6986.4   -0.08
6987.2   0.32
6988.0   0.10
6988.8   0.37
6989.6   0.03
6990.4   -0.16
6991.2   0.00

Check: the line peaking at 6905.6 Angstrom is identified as [O II]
